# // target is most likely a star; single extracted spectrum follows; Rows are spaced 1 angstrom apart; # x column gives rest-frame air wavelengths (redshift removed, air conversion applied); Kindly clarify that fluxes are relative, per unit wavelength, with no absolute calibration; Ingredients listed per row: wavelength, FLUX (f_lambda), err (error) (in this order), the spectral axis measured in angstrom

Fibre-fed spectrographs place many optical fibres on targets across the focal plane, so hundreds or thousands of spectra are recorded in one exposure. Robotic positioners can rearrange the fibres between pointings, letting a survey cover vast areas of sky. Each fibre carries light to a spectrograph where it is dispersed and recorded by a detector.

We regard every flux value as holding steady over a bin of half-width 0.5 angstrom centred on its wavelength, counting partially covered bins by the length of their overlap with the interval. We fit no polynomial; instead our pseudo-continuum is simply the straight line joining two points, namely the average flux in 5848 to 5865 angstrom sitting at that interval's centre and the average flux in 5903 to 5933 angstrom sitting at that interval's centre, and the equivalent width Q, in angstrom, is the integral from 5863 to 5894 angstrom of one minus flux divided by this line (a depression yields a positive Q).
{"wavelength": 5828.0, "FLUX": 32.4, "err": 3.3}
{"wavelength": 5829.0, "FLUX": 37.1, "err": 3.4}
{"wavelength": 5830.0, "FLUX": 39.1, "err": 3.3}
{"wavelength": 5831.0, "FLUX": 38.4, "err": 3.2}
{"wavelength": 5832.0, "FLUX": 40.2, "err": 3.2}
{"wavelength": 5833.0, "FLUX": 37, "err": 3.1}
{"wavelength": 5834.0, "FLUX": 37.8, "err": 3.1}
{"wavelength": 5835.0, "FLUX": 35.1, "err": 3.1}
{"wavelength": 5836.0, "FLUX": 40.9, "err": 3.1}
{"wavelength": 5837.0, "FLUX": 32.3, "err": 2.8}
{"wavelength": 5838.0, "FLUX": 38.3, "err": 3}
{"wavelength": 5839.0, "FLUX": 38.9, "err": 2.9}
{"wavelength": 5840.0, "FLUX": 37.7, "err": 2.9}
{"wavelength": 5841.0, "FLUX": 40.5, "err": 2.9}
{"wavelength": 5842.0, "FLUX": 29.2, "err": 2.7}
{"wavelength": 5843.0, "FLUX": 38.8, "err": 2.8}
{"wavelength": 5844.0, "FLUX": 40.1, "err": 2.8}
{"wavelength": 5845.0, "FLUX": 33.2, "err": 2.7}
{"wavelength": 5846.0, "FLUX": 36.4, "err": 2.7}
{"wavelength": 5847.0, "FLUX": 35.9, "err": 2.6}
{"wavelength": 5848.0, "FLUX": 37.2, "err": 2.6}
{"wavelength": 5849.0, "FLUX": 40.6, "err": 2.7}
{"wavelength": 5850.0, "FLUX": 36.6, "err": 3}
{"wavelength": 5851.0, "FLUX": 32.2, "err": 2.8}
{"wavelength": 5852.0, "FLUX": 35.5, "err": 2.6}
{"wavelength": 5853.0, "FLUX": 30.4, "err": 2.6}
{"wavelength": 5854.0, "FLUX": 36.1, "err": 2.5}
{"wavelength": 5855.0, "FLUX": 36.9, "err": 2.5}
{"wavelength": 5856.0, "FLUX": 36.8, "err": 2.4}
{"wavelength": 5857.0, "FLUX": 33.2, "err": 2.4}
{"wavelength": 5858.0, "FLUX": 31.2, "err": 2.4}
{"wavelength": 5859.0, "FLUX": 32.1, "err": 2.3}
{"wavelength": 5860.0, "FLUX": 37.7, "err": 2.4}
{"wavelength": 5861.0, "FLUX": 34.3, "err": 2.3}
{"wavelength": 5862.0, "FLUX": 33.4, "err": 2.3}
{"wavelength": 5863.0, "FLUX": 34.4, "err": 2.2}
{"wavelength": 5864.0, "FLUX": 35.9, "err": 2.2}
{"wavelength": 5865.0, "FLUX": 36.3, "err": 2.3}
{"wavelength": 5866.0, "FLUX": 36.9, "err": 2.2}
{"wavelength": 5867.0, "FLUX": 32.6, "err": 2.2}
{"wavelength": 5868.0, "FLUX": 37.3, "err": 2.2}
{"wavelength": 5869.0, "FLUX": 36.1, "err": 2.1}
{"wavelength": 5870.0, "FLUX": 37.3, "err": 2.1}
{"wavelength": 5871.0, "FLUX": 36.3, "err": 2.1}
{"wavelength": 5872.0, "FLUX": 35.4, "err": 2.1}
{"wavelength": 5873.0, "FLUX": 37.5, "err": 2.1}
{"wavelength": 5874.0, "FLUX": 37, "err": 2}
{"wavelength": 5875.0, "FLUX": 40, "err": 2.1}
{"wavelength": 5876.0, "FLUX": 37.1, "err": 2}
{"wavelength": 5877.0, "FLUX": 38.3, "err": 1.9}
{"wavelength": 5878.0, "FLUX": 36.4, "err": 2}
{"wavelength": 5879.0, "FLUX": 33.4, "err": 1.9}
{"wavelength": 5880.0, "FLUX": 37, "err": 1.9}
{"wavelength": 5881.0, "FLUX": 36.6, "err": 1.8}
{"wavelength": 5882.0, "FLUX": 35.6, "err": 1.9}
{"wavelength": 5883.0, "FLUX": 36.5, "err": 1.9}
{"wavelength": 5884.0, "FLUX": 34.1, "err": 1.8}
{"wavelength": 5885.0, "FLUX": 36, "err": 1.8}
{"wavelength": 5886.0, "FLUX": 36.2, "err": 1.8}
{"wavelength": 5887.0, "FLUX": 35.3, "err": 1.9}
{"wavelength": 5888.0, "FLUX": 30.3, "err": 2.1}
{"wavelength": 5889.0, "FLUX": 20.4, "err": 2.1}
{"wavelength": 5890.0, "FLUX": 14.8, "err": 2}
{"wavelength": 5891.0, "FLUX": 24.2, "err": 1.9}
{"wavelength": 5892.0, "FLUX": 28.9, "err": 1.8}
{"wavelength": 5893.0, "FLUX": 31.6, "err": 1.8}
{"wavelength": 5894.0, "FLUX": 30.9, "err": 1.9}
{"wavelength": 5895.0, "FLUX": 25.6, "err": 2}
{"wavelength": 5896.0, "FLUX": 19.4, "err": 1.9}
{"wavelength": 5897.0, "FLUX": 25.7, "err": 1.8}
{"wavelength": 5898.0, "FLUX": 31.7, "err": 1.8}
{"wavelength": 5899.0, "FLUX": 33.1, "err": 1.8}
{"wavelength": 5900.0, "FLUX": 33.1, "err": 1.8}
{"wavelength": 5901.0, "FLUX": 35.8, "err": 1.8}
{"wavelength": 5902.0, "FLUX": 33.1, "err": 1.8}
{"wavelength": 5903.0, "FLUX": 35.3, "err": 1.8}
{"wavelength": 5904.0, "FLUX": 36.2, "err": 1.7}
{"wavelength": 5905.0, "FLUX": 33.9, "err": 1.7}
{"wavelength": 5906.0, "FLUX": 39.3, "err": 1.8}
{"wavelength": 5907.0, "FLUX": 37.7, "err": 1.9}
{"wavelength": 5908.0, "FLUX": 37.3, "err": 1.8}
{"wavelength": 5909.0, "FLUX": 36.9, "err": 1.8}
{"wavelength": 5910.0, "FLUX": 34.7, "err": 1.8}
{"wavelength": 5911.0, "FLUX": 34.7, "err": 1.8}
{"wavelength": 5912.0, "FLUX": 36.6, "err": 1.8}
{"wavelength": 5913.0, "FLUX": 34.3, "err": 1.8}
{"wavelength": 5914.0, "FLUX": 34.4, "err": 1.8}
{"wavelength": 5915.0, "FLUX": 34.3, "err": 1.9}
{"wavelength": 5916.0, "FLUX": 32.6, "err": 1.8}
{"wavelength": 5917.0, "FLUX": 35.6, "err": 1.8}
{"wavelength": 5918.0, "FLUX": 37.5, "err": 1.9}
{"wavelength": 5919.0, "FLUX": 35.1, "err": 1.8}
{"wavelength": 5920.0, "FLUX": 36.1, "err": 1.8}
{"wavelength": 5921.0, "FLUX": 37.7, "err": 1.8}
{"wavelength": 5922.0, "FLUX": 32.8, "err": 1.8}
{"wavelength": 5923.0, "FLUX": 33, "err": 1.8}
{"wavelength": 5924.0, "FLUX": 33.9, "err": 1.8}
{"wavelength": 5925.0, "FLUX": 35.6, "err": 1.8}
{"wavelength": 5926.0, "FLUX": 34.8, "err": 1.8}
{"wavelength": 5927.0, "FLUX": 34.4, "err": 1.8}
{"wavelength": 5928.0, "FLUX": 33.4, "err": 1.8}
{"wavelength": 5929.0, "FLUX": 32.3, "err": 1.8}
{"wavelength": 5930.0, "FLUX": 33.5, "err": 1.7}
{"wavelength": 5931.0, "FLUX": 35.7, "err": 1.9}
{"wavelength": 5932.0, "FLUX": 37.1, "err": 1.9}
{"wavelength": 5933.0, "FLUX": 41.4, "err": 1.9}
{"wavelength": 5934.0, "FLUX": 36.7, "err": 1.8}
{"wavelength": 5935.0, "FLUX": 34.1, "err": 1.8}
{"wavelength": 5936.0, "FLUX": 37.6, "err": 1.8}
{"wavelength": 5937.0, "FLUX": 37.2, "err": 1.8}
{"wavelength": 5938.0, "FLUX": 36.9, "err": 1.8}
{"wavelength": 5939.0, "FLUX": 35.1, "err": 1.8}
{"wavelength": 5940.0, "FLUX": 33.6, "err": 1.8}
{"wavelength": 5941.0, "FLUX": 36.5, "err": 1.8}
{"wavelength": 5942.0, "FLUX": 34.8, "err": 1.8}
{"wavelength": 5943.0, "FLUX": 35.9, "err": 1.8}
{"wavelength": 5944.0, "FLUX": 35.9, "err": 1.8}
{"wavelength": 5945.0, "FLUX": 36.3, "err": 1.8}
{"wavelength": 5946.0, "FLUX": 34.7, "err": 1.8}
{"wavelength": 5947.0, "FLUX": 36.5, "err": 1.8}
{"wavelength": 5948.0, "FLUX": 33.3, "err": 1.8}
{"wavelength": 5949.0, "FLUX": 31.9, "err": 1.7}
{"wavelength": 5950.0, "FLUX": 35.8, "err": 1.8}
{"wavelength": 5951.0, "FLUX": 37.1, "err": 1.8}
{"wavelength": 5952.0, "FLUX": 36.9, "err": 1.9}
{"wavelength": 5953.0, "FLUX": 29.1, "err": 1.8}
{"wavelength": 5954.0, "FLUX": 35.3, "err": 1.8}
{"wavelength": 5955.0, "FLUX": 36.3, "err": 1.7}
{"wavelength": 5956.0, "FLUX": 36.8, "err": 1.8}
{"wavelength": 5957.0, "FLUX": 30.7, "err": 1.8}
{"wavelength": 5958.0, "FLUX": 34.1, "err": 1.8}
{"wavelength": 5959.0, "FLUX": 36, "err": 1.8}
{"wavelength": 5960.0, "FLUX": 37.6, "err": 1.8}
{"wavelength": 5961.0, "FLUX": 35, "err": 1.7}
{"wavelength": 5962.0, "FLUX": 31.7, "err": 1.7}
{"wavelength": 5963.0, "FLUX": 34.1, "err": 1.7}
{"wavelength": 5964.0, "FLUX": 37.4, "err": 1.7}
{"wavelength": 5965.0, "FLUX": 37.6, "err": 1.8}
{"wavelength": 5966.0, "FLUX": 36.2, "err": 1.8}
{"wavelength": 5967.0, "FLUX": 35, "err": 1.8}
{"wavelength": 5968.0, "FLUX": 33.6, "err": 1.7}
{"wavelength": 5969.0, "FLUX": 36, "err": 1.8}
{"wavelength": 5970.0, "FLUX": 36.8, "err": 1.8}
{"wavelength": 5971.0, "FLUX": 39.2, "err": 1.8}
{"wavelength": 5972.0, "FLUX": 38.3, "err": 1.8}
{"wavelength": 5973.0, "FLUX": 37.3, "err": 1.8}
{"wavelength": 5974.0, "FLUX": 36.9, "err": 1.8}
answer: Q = 1.0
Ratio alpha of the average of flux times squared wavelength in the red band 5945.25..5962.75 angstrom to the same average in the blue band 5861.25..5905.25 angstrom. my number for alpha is 1.07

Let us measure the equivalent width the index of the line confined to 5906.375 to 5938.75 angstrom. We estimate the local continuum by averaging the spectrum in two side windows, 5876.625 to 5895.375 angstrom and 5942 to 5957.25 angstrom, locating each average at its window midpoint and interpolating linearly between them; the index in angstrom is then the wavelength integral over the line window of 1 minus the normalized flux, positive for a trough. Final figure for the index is -1.91 angstrom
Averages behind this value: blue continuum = 31.7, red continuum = 34.9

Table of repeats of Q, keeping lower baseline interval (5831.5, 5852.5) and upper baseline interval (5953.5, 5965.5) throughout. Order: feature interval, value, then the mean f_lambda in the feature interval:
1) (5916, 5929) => 0.3 angstrom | 34.8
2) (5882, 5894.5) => 2.1 angstrom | 30.2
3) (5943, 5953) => 0.1 angstrom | 35.1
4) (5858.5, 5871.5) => 0.4 angstrom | 35.4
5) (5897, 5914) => 0.5 angstrom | 34.9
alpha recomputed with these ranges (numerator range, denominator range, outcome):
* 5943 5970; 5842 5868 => 1.03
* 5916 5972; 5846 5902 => 1.08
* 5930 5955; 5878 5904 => 1.16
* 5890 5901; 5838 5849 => 0.77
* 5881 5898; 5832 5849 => 0.81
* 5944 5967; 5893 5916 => 1.07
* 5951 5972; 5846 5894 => 1.06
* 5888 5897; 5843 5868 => 0.71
